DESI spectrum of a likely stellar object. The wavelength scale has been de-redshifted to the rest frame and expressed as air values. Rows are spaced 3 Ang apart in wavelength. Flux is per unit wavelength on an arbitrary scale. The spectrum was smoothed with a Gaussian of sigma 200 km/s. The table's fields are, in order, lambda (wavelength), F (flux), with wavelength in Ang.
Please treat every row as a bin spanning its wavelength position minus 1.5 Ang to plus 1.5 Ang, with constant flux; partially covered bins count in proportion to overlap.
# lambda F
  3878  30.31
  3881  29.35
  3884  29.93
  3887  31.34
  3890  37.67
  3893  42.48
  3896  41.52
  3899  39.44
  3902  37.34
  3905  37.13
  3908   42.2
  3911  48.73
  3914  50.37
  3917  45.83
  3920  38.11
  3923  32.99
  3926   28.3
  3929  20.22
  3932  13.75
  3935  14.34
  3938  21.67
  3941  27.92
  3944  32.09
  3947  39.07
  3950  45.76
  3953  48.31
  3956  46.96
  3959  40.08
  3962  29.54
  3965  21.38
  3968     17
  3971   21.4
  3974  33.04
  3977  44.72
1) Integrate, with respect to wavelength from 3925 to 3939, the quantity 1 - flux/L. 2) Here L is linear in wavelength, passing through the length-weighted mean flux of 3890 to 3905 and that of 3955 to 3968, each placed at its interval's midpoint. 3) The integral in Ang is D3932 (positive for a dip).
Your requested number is 6.4 Ang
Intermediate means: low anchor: 39.6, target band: 19.3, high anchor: 32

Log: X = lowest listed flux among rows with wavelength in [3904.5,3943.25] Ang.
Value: 13.75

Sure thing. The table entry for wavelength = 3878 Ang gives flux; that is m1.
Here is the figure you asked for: 30.31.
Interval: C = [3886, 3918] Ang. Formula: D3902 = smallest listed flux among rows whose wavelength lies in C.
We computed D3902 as 31.34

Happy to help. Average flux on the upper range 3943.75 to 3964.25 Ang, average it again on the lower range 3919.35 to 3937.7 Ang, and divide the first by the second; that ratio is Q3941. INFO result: 1.68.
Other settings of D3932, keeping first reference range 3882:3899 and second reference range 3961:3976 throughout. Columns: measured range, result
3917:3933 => 1.43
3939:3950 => -2.24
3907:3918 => -4.53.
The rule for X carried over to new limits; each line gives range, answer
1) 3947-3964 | 29.54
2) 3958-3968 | 17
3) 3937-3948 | 21.67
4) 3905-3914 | 37.13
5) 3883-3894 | 29.93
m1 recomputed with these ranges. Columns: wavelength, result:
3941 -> 27.92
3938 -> 21.67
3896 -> 41.52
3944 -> 32.09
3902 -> 37.34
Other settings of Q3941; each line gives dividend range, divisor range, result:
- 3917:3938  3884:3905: 0.69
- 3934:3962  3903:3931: 0.93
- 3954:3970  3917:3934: 1.12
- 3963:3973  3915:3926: 0.55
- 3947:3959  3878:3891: 1.43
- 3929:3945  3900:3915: 0.50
